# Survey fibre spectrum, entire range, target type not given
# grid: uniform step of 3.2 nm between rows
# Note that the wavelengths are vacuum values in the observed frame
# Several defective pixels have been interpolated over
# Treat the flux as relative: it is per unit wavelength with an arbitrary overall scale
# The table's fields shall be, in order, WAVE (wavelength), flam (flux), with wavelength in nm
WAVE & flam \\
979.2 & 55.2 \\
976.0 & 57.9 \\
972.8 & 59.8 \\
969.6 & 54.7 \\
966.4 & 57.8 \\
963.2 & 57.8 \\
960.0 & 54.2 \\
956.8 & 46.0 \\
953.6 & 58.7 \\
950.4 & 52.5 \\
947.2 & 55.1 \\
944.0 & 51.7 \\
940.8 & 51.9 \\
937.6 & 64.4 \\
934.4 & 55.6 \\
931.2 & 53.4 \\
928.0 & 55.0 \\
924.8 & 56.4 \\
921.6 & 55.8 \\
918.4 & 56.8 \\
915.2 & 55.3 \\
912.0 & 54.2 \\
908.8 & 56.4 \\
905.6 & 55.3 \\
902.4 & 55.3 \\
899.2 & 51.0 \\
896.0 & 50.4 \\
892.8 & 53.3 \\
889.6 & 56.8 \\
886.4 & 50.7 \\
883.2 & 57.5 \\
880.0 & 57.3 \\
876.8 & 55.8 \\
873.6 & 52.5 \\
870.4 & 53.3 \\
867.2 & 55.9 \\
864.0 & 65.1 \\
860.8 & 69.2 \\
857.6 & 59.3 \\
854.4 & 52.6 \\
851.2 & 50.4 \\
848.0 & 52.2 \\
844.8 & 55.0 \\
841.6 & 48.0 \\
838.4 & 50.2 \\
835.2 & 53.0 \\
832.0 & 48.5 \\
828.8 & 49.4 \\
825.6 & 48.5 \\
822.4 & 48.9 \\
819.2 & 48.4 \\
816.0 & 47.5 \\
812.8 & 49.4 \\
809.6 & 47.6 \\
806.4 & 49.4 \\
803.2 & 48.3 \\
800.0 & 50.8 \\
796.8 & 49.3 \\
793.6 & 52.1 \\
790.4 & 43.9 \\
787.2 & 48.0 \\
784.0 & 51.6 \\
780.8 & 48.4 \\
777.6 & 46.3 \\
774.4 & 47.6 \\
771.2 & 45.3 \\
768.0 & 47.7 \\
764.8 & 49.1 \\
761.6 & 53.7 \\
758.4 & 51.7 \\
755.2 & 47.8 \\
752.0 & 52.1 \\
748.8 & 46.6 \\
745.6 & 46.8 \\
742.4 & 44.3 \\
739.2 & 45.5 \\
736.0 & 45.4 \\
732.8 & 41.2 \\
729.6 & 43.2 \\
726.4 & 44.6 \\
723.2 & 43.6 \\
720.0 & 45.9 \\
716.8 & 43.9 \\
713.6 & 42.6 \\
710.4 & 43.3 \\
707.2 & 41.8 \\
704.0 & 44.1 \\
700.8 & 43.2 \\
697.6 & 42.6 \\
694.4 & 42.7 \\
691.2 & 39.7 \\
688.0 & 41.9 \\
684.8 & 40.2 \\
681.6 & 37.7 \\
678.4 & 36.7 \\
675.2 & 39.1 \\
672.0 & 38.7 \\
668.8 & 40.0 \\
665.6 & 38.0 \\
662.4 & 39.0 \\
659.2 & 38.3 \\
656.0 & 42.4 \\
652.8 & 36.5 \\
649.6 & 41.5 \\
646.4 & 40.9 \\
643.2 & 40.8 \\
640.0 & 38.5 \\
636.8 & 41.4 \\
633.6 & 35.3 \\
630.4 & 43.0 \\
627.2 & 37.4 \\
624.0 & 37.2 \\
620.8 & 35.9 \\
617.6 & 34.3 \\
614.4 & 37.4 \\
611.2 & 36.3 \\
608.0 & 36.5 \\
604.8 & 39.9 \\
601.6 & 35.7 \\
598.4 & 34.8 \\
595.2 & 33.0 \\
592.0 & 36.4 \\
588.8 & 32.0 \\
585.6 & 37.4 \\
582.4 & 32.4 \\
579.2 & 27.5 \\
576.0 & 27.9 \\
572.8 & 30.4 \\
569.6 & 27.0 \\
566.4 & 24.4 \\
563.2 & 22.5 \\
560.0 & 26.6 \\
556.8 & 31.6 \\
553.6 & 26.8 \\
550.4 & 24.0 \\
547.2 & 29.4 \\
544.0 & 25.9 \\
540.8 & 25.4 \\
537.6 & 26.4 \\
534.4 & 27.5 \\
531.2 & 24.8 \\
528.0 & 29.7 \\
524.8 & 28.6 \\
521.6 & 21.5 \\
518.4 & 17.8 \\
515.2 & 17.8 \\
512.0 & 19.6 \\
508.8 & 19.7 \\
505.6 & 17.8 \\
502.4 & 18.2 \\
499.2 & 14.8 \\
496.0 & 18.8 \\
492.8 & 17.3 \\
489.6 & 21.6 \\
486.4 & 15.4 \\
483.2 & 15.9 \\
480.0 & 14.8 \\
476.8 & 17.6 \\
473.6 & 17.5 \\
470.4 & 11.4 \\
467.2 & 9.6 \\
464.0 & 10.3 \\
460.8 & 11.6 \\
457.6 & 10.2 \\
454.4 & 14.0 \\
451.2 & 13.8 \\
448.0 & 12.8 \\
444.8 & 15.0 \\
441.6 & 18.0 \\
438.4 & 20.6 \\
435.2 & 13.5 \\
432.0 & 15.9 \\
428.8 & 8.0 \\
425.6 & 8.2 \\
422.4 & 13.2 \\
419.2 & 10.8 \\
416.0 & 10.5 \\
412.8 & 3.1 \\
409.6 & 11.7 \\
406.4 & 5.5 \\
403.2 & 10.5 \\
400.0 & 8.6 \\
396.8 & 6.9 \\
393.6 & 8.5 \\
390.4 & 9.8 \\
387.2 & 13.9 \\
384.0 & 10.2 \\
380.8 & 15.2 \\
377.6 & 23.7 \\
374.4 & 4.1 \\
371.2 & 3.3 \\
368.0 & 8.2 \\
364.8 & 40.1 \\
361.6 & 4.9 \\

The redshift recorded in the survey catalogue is 0.31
